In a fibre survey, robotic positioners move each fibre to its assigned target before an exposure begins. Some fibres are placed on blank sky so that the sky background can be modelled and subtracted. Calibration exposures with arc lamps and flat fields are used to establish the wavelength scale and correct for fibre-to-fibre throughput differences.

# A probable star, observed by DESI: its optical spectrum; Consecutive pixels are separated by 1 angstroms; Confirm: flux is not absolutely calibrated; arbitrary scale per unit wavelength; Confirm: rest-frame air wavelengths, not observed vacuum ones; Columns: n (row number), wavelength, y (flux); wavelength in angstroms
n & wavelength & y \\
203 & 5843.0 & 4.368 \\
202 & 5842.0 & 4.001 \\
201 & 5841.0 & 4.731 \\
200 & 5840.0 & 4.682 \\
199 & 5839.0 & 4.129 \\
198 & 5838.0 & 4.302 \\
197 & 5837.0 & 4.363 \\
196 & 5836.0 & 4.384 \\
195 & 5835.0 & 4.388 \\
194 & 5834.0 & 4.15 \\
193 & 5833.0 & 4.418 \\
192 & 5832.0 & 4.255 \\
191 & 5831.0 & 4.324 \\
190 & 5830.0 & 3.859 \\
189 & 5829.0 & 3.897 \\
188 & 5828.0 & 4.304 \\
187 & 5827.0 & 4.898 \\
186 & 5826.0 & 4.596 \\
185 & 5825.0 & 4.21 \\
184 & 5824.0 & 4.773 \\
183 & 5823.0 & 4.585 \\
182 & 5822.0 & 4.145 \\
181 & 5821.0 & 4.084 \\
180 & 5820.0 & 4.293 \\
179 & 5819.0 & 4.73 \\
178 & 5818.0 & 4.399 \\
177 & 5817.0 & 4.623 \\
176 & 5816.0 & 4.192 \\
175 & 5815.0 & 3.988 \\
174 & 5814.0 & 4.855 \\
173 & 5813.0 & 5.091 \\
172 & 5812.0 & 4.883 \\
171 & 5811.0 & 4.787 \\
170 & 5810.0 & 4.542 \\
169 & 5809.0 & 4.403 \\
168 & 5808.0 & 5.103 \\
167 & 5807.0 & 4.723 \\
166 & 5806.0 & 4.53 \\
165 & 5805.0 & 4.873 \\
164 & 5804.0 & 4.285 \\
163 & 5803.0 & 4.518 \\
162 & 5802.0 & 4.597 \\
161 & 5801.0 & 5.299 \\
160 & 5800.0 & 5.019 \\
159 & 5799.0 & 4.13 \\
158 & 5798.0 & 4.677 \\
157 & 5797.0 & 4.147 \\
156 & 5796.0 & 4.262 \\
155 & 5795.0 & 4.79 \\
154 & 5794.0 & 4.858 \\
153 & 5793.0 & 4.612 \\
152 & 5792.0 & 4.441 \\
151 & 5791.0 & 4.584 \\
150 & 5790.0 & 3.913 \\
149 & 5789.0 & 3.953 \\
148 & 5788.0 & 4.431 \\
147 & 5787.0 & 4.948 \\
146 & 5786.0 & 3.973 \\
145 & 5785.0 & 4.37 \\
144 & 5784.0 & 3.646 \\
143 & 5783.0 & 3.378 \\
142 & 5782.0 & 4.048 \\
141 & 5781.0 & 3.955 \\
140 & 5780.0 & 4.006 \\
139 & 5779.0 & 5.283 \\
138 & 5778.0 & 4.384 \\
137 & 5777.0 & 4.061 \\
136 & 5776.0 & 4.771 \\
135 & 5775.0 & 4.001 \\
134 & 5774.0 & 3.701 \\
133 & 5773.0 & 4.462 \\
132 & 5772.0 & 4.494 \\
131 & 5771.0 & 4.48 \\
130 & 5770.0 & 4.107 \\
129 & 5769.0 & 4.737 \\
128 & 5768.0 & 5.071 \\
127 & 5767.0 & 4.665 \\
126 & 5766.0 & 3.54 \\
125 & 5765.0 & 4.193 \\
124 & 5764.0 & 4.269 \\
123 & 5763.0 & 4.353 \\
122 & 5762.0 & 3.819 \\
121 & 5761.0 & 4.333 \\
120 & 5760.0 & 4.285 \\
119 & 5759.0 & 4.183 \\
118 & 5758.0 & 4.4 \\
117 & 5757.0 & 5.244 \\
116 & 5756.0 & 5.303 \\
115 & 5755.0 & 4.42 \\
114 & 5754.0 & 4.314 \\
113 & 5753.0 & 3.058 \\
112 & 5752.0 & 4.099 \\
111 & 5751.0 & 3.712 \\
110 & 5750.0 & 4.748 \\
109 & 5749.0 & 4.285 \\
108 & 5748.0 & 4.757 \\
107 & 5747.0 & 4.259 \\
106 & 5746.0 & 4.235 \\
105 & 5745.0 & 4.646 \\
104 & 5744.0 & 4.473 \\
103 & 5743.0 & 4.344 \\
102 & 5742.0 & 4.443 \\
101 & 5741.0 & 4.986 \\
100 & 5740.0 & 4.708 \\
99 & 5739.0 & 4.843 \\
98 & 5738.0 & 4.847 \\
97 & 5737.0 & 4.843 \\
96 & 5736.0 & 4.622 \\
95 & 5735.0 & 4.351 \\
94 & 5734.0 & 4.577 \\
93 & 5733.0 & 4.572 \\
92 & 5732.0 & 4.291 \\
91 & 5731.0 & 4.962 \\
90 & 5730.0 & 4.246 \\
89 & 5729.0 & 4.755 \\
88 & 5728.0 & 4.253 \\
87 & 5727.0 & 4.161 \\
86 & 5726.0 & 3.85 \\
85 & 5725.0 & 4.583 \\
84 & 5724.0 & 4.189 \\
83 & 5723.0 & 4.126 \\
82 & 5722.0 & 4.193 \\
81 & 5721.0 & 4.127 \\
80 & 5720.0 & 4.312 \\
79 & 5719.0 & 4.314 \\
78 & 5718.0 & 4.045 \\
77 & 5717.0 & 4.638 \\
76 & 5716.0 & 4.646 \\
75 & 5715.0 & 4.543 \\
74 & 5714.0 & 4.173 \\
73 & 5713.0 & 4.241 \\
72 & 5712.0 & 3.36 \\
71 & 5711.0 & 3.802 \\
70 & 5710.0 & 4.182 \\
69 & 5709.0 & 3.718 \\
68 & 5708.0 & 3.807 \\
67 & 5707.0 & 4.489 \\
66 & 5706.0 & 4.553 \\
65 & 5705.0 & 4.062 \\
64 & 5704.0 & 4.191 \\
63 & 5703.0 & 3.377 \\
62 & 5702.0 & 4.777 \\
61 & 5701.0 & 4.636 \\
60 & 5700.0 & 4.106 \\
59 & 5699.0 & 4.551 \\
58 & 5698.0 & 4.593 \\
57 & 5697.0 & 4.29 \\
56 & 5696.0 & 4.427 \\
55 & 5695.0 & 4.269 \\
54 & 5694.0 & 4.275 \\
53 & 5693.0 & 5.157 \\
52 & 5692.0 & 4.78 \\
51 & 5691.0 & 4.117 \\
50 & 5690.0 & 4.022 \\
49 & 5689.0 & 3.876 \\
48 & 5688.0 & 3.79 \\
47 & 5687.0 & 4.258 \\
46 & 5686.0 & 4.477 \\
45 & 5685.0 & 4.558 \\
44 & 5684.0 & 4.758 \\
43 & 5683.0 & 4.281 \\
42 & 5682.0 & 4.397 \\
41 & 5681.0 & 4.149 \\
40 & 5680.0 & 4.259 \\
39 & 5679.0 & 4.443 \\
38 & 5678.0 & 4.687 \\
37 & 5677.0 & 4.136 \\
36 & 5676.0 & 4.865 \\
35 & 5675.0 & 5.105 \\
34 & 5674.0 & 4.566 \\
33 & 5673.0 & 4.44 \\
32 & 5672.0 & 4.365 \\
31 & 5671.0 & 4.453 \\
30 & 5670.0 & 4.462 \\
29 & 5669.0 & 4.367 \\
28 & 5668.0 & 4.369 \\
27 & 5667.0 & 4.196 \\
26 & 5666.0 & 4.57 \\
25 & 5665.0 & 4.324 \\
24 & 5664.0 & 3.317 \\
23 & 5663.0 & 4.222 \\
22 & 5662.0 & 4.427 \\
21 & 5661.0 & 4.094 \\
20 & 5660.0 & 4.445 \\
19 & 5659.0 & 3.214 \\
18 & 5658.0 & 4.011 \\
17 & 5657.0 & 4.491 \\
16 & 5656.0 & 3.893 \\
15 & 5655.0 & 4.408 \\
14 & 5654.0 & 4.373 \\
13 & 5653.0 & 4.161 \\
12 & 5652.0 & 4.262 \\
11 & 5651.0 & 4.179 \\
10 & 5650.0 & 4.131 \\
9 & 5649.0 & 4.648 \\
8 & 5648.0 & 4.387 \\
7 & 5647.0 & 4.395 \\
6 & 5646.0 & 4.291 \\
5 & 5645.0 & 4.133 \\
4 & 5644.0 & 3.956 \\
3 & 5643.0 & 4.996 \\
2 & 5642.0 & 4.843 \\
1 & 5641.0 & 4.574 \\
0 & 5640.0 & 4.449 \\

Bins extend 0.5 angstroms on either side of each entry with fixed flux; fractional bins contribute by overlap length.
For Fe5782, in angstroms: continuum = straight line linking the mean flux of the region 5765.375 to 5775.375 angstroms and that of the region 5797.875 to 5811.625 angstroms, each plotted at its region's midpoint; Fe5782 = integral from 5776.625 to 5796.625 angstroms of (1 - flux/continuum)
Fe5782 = 0.9 angstroms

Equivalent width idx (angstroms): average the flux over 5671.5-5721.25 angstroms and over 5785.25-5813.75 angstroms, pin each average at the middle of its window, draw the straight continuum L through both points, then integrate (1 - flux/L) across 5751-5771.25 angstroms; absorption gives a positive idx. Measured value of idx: 0.7 angstroms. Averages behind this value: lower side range 4.32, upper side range 4.59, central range 4.33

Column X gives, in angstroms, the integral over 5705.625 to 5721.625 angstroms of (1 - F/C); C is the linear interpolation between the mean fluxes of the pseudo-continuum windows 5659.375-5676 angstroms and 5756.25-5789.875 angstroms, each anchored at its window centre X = 0.6 angstroms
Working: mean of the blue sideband 4.36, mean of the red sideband 4.29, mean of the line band 4.18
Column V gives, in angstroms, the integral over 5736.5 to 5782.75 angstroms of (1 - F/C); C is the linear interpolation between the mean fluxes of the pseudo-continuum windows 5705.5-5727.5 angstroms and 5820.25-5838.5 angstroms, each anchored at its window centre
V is -1.6 angstroms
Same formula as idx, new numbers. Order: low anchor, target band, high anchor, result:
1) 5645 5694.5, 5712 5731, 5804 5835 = 0.4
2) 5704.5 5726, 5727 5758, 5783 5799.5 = -1.9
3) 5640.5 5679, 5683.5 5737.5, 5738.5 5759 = 1.1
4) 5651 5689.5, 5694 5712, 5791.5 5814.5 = 0.8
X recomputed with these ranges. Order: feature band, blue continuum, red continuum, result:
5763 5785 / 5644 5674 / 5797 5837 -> 0.87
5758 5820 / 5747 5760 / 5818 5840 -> -0.89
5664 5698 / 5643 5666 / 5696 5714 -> -1.73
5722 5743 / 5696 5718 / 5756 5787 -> -1.20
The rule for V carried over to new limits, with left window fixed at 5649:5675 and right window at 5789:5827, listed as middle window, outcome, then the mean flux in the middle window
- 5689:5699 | -0.22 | 4.41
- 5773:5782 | 0.44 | 4.27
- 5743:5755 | 0.50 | 4.25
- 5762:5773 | 0.25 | 4.37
